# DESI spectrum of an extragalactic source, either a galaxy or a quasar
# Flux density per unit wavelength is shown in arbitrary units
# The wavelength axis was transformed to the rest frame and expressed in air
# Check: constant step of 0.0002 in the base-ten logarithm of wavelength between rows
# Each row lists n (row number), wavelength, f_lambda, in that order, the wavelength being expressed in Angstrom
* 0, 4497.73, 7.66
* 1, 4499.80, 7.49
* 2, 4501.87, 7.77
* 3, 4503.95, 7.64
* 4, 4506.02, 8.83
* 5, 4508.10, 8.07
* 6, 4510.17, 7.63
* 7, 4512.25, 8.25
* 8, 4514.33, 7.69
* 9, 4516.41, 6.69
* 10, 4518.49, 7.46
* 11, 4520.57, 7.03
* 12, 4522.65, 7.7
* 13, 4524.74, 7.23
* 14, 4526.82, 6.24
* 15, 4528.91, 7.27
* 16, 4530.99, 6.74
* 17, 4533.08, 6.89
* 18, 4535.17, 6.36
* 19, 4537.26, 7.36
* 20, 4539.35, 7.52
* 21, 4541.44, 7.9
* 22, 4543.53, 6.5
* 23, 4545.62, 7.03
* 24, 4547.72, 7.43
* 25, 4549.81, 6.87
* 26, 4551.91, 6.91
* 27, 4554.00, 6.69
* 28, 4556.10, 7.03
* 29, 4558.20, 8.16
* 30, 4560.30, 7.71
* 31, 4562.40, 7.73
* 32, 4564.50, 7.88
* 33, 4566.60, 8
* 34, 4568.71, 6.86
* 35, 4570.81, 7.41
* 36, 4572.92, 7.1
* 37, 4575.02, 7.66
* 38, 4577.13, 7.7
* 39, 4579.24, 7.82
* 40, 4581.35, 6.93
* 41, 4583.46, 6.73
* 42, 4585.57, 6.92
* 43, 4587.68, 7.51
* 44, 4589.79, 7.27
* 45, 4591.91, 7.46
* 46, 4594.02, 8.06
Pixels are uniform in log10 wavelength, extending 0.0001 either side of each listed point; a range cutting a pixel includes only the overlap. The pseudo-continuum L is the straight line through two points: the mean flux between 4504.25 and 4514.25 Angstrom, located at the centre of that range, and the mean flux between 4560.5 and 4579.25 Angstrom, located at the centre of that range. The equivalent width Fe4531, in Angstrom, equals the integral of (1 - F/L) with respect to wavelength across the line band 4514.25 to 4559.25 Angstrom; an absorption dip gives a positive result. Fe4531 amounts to 4.3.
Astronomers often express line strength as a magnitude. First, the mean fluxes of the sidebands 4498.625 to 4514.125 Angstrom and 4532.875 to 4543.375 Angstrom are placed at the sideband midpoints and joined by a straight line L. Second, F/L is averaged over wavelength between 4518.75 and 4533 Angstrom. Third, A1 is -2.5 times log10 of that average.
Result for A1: 0.06 mag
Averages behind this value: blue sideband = 7.94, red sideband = 7.17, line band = 7.05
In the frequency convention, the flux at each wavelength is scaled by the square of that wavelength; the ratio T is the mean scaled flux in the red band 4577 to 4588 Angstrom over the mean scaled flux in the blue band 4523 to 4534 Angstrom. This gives 1.1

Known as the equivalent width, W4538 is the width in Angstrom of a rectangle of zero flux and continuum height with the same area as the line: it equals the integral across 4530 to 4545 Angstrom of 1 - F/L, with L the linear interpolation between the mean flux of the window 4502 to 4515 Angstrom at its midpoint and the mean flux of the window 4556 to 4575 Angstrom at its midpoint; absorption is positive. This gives 1.4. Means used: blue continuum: 8.01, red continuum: 7.58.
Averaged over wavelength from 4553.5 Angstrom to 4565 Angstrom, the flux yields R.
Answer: 7.56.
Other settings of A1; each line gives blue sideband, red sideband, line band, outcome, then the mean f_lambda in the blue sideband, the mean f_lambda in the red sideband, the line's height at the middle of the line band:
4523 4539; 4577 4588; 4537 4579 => -0.05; 6.93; 7.22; 7.08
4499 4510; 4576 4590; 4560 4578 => -0.02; 7.95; 7.27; 7.39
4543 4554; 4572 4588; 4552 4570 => -0.06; 6.95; 7.29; 7.08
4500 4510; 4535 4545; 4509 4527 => 0.05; 7.99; 7.19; 7.7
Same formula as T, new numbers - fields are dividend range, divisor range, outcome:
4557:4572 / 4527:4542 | 1.10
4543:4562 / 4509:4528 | 1.00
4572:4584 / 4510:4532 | 1.04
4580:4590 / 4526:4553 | 1.03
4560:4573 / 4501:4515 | 0.97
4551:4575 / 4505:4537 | 1.03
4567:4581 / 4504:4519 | 0.98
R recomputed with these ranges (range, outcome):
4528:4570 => 7.24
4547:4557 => 6.97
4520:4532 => 7.04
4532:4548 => 7.11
